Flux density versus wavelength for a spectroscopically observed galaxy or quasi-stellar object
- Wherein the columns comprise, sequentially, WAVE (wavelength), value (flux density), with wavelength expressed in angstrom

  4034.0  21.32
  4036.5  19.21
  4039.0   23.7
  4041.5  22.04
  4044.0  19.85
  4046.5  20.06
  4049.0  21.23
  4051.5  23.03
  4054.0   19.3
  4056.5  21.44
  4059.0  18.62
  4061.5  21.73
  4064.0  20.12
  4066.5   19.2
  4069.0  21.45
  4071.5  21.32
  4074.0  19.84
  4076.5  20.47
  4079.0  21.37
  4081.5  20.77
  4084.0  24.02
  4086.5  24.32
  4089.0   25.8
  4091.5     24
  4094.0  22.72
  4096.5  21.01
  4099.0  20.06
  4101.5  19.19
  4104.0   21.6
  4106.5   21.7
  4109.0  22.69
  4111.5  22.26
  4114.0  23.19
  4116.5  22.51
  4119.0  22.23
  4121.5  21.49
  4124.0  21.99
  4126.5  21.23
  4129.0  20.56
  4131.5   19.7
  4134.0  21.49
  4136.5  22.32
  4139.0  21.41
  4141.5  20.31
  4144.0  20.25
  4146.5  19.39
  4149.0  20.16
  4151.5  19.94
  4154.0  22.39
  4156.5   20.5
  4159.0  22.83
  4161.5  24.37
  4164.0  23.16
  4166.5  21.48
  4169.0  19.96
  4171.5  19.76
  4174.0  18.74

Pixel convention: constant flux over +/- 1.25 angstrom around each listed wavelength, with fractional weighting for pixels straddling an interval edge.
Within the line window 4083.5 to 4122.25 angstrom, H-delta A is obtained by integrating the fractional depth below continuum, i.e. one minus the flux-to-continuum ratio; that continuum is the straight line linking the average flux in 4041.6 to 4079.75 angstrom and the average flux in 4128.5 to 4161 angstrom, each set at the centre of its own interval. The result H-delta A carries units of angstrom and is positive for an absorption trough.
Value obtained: -3.0 angstrom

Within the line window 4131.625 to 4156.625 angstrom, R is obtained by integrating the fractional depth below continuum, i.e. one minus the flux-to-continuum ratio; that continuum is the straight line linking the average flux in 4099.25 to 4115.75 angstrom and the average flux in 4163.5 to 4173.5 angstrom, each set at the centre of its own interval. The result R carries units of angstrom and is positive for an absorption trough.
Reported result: 0.4 angstrom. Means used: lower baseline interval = 21.7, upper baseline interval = 20.8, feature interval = 20.8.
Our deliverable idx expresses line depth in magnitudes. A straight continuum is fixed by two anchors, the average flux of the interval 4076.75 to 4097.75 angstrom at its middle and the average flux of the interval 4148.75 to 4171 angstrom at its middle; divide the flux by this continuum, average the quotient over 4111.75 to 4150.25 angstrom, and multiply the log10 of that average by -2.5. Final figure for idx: 0.05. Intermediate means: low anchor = 22.9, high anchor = 21.6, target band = 21.2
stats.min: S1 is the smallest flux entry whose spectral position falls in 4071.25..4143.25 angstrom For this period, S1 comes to 19.19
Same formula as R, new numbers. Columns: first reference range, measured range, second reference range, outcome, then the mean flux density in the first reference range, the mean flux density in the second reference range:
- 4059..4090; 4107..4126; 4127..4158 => -1.1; 21.5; 20.7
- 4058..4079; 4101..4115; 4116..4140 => -0.5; 20.4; 21.5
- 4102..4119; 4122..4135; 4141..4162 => 0.4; 22.2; 21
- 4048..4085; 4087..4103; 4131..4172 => -0.9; 20.9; 21.2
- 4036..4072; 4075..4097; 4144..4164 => -1.8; 20.8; 21.4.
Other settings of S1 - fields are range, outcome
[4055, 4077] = 18.62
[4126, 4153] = 19.39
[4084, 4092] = 24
